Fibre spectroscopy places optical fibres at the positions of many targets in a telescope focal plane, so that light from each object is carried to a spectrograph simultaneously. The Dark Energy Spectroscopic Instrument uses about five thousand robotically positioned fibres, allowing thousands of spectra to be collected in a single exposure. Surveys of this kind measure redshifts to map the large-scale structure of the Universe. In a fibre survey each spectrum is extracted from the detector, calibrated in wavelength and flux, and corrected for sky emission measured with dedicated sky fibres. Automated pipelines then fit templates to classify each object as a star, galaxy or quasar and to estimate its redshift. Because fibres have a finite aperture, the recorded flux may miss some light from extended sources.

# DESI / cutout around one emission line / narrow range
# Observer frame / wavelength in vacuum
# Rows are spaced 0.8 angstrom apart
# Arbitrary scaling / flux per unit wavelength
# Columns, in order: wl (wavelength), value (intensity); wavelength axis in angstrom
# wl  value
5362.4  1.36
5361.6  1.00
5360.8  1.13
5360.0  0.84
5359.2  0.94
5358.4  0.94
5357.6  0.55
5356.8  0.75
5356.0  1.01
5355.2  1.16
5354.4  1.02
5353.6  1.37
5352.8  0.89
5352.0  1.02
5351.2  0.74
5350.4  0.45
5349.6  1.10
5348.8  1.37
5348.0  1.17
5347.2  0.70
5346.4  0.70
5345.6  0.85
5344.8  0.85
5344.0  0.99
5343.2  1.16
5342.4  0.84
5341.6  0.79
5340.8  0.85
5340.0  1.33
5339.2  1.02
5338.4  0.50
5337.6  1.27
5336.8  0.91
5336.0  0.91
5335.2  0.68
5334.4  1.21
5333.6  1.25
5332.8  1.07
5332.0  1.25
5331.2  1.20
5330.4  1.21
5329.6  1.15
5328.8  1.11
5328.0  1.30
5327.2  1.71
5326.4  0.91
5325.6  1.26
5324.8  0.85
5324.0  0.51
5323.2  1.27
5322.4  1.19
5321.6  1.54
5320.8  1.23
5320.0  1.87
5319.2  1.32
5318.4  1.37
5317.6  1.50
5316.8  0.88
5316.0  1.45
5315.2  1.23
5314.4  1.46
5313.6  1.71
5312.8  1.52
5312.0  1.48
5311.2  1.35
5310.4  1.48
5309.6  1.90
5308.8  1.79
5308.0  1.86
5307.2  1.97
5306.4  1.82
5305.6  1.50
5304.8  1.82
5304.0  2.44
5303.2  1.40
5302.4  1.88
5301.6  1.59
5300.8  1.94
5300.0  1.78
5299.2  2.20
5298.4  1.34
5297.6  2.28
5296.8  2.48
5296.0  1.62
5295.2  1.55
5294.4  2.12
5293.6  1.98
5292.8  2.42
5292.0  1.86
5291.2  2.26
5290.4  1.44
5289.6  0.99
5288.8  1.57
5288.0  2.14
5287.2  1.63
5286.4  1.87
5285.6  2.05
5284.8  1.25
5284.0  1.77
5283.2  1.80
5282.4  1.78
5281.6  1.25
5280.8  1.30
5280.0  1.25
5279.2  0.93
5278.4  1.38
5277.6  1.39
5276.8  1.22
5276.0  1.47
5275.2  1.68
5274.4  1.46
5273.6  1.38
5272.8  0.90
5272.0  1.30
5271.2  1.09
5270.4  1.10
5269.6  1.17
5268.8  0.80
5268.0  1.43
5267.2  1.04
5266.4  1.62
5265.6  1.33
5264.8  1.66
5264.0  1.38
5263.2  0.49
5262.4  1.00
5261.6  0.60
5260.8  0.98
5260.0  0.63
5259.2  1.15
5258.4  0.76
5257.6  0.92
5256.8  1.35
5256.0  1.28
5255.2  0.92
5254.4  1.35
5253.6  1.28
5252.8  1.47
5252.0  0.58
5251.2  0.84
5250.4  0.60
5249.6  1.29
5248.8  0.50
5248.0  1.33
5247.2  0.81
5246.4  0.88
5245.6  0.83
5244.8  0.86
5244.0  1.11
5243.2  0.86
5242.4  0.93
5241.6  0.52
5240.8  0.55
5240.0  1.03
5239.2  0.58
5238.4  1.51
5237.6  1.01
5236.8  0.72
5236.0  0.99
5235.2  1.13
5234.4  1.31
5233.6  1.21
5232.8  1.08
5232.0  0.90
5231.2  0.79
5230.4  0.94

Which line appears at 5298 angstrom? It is Mg II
